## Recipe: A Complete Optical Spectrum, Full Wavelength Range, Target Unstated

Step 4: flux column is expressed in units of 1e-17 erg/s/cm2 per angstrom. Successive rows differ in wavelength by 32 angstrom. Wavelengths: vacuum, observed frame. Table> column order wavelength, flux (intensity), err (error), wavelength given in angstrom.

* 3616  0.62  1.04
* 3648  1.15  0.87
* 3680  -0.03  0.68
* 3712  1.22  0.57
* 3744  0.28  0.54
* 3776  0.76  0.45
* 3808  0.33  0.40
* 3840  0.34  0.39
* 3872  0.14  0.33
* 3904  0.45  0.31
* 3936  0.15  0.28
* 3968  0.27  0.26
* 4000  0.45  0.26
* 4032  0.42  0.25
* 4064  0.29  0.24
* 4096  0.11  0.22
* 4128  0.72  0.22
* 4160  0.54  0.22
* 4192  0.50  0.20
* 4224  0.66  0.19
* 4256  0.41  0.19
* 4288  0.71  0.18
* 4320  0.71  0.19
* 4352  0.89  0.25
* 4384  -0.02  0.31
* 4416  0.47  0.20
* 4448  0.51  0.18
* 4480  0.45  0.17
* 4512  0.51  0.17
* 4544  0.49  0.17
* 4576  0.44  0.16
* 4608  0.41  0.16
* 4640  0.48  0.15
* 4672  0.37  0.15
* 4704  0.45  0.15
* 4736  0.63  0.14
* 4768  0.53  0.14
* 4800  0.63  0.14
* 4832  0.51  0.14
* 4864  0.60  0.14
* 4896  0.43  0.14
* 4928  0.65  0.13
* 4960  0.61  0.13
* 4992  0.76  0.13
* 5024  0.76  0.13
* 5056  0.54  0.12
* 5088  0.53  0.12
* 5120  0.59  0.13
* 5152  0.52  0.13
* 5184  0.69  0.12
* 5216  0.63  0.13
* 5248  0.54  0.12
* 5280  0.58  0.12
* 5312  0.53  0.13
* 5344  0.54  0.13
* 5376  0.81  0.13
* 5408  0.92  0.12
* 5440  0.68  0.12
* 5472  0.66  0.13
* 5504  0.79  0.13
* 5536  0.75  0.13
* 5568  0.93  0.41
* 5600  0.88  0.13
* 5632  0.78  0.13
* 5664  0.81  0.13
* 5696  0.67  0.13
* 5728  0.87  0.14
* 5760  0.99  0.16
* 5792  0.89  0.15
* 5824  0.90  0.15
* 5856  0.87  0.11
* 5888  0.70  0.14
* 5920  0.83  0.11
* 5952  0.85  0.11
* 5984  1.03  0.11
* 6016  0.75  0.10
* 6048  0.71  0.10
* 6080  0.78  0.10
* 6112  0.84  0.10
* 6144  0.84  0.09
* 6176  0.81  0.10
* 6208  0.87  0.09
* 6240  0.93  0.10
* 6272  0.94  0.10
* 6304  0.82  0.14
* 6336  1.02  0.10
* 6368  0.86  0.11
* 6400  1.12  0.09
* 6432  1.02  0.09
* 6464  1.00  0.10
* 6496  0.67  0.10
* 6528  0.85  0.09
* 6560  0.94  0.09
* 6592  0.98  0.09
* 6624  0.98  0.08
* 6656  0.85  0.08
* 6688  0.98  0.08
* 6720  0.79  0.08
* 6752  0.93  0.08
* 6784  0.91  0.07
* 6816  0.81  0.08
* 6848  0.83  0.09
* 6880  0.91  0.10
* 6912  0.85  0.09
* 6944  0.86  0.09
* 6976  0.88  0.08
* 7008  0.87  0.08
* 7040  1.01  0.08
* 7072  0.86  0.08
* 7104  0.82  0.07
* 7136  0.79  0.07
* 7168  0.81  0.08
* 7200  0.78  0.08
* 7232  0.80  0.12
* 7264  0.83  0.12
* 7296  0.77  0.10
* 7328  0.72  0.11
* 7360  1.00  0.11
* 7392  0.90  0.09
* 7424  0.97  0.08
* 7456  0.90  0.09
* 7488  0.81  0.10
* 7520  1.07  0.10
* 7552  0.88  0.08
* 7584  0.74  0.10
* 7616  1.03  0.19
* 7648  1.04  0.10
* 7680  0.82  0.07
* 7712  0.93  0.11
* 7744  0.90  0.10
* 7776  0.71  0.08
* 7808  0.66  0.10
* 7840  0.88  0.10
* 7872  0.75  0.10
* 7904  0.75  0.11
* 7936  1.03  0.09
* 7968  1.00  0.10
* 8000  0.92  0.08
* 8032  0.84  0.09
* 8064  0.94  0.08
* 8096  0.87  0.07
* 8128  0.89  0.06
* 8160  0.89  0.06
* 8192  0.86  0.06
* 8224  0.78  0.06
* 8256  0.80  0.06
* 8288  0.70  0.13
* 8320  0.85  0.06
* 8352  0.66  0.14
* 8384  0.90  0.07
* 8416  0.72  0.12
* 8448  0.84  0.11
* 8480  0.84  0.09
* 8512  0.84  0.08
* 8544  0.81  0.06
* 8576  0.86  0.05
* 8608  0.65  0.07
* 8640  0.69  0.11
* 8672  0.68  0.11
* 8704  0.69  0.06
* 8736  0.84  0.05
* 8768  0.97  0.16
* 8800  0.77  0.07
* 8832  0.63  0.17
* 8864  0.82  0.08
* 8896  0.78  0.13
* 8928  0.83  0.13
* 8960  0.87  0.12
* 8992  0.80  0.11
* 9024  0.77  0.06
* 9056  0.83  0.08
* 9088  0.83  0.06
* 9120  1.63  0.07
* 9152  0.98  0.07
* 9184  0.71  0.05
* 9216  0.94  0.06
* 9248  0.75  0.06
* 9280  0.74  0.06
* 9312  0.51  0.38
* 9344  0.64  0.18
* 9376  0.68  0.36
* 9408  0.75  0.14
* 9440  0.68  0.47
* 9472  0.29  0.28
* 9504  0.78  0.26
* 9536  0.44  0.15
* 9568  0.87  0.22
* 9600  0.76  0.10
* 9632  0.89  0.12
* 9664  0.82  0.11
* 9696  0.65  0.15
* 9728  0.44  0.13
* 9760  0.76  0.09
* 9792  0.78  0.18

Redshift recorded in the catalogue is 0.39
